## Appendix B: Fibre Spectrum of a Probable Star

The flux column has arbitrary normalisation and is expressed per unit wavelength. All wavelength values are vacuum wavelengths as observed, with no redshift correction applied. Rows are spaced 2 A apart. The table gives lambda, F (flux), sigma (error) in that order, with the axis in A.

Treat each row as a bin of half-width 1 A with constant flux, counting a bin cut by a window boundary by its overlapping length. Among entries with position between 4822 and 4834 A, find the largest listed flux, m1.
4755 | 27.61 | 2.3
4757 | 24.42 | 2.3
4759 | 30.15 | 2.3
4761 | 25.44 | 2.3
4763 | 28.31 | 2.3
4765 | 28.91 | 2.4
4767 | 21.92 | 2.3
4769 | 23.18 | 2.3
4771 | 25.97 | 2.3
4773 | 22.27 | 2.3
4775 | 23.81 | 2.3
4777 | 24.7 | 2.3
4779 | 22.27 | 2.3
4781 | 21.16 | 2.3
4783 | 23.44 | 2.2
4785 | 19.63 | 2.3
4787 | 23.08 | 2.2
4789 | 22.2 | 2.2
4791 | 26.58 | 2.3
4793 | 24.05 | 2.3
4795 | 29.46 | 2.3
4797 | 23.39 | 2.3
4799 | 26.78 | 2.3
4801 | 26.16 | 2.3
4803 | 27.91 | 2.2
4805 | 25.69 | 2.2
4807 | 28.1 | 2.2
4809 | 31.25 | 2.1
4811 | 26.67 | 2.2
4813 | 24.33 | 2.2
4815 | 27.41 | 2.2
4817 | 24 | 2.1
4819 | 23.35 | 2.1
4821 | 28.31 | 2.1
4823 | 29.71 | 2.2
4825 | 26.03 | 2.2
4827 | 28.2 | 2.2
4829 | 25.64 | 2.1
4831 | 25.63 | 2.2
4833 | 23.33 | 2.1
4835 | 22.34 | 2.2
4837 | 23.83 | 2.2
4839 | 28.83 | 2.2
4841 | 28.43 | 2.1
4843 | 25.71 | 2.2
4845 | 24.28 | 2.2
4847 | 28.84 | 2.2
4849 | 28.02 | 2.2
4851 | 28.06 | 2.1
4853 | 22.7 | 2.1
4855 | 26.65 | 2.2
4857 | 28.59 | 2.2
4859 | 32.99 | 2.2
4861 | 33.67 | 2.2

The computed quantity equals 29.71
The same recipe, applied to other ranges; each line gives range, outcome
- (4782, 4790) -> 23.44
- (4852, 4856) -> 26.65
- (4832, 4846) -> 28.83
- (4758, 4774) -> 30.15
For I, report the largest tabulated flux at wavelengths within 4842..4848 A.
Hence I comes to 28.84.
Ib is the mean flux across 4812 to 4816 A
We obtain 25.9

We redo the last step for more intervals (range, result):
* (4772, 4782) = 22.8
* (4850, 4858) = 26.5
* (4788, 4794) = 24.3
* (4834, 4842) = 25.9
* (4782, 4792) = 23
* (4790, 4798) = 25.9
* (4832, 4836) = 22.8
